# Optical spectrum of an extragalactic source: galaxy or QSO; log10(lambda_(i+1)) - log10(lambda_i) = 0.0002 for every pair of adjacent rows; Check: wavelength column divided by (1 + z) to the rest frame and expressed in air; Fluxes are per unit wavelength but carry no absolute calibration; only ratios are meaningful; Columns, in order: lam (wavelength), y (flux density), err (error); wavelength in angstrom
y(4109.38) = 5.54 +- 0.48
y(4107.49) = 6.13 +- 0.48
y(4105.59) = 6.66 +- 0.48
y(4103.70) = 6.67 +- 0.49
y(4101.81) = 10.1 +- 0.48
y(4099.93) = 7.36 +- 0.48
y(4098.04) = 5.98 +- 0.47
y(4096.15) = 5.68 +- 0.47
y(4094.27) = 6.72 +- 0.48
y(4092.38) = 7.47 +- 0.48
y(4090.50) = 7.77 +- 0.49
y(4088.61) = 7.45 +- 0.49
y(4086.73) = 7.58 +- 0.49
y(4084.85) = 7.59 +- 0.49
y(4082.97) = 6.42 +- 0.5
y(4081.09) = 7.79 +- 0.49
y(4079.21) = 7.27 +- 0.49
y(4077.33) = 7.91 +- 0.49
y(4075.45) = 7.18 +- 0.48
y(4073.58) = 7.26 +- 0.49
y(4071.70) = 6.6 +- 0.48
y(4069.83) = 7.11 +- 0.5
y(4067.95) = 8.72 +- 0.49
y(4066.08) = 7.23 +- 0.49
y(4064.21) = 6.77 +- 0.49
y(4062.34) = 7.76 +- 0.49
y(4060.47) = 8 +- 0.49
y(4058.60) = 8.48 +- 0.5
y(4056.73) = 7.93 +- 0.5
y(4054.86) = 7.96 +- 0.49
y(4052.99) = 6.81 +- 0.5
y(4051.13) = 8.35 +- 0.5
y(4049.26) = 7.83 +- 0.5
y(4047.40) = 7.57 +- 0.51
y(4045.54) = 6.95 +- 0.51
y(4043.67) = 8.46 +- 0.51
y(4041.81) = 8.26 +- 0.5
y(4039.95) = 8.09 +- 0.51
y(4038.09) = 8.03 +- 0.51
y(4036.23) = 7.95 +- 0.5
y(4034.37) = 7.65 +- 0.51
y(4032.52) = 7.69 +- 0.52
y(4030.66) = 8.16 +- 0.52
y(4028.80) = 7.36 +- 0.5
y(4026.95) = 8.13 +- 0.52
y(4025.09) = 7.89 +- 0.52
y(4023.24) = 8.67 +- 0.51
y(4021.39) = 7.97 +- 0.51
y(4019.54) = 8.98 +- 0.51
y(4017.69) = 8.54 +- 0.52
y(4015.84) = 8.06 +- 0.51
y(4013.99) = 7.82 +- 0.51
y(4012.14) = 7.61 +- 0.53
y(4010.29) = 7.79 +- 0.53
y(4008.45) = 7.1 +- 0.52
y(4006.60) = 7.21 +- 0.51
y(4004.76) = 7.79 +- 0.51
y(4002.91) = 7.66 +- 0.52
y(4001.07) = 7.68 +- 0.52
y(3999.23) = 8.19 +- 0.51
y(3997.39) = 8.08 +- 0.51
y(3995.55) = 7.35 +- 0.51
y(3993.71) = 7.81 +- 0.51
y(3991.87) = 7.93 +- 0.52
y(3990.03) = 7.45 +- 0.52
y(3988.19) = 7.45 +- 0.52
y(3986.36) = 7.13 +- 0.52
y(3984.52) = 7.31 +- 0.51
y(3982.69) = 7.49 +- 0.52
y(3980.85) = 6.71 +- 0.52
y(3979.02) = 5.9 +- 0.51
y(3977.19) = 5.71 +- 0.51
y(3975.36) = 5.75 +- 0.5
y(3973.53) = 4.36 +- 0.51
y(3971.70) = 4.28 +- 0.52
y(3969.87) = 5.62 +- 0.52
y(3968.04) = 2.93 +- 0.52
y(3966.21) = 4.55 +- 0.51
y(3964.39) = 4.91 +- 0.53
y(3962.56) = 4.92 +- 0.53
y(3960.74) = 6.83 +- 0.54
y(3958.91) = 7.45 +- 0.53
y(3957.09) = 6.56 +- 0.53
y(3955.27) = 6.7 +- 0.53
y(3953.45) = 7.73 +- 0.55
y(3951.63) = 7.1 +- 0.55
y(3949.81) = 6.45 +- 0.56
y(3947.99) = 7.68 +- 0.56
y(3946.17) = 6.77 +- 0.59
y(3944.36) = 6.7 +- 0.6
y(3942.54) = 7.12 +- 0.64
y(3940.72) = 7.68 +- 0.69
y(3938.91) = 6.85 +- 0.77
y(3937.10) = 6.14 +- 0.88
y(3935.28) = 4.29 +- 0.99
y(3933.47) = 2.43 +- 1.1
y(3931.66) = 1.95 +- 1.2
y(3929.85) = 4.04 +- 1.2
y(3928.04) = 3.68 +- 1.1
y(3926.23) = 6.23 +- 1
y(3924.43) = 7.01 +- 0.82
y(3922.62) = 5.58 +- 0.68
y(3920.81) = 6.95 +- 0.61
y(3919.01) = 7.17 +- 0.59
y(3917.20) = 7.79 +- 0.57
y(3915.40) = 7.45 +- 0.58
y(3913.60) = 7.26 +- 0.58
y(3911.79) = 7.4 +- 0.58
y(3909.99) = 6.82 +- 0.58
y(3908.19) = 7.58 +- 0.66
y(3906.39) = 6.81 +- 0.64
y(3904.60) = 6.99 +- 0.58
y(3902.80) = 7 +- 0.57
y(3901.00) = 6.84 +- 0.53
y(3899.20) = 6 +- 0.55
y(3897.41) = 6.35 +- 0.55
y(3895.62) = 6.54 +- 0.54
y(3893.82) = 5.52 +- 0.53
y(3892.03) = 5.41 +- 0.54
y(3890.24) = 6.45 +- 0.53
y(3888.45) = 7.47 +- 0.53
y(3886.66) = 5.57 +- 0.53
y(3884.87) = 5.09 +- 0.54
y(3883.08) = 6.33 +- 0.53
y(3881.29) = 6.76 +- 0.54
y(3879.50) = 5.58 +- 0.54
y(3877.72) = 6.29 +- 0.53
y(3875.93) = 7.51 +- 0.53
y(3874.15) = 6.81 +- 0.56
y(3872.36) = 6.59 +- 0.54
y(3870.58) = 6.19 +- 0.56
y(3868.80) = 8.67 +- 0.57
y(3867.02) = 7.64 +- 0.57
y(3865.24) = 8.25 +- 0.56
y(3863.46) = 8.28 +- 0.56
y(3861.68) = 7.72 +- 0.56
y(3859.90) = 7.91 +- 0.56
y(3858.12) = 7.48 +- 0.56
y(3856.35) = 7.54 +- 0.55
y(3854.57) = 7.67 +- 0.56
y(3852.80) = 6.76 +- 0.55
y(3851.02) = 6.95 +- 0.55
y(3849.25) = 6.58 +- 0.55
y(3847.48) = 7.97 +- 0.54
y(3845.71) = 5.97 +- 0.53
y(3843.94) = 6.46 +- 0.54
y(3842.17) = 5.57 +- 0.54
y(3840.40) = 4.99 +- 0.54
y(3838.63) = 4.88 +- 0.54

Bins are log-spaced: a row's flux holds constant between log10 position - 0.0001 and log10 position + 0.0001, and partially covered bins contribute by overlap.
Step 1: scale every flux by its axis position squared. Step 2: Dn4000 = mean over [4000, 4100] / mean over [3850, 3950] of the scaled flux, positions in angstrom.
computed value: 1.3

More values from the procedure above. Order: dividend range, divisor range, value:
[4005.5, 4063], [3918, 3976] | 1.43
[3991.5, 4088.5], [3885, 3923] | 1.24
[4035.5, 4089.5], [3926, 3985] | 1.39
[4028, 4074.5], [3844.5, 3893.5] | 1.22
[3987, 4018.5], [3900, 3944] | 1.30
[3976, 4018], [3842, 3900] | 1.17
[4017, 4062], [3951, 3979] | 1.46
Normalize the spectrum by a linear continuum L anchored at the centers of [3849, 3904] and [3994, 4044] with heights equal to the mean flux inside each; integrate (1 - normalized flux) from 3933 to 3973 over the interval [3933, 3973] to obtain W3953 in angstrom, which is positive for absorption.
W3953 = 7.6 angstrom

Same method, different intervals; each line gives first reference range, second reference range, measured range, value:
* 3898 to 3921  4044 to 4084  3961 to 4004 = 5.2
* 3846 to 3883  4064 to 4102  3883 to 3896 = 2.2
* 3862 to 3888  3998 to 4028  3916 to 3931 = 2.5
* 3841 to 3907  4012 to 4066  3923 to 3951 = 6.0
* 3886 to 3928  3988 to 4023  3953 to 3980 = 6.5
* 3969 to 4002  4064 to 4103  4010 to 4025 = -2.6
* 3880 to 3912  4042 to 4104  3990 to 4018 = -2.6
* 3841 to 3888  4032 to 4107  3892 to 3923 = 1.1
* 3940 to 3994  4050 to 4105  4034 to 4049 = -1.6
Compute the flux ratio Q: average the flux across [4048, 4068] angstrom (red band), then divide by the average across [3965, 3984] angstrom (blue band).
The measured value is 1.4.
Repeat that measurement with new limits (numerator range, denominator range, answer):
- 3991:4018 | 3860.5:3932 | 1.18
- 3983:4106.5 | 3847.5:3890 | 1.09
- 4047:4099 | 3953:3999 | 1.16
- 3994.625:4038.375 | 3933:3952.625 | 1.24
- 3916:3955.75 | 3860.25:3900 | 0.91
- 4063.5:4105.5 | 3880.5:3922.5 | 1.10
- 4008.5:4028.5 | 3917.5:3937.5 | 1.59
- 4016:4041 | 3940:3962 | 1.15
